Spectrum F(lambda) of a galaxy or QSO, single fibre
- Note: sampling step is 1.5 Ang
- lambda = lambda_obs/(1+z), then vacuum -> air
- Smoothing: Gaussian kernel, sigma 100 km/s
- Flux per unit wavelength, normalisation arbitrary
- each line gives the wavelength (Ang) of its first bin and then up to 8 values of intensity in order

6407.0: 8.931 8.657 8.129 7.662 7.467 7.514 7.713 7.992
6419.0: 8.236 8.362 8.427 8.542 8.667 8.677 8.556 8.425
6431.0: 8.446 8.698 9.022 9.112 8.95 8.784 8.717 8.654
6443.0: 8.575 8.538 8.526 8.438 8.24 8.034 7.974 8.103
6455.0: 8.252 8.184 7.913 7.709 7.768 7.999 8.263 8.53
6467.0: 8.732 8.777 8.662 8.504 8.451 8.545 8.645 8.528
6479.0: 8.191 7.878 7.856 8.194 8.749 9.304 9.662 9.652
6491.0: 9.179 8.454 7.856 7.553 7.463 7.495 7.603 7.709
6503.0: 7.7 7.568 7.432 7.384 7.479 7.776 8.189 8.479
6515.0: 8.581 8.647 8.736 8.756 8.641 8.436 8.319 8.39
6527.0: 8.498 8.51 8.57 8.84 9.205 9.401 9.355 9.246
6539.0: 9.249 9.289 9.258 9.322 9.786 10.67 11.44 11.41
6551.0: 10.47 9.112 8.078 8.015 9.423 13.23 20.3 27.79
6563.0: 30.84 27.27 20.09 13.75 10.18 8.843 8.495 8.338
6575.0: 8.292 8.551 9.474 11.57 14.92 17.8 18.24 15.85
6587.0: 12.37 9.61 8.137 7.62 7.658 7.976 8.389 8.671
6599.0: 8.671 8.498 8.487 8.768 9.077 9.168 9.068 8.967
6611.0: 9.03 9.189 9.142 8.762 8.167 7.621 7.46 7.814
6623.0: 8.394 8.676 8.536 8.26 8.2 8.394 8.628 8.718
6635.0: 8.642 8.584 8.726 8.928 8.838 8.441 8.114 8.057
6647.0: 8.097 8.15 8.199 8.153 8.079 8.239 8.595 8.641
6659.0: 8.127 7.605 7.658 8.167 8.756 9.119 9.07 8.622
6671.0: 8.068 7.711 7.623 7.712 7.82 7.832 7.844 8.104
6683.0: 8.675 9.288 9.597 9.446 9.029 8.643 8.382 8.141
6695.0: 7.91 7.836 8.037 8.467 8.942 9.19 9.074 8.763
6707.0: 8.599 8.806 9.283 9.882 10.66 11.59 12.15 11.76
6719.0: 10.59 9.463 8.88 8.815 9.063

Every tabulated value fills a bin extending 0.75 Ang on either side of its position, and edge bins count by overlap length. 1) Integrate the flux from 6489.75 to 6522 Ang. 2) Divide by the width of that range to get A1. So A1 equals 8.06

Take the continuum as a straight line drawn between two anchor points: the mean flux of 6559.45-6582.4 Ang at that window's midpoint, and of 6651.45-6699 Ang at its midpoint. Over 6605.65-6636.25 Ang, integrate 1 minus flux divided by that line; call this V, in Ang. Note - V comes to 8.68 Ang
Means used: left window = 15.3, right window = 8.33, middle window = 8.54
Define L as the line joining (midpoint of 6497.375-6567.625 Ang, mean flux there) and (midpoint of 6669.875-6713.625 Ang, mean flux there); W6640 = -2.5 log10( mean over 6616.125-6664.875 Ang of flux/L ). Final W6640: 0.12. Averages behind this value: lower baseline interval 10.7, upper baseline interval 8.59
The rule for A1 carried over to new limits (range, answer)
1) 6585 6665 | 8.62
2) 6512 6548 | 9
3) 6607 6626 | 8.53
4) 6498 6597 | 10.7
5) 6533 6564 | 12.3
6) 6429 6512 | 8.3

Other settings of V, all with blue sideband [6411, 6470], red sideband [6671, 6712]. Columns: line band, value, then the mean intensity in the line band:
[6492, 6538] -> 0.8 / 8.26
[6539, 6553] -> -2.7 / 10.1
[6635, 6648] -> 0.0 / 8.48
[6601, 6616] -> -0.9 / 8.96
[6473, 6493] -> -0.7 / 8.67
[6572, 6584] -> -4.4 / 11.5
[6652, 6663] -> 0.5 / 8.14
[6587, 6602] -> -0.2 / 8.57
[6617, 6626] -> 0.4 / 8.05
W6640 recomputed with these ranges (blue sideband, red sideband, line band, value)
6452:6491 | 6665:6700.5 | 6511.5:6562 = -0.19 mag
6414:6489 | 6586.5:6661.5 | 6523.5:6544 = -0.06 mag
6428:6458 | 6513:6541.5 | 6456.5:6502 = 0.04 mag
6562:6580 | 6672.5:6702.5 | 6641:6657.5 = 0.23 mag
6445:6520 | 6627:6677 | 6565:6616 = -0.25 mag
